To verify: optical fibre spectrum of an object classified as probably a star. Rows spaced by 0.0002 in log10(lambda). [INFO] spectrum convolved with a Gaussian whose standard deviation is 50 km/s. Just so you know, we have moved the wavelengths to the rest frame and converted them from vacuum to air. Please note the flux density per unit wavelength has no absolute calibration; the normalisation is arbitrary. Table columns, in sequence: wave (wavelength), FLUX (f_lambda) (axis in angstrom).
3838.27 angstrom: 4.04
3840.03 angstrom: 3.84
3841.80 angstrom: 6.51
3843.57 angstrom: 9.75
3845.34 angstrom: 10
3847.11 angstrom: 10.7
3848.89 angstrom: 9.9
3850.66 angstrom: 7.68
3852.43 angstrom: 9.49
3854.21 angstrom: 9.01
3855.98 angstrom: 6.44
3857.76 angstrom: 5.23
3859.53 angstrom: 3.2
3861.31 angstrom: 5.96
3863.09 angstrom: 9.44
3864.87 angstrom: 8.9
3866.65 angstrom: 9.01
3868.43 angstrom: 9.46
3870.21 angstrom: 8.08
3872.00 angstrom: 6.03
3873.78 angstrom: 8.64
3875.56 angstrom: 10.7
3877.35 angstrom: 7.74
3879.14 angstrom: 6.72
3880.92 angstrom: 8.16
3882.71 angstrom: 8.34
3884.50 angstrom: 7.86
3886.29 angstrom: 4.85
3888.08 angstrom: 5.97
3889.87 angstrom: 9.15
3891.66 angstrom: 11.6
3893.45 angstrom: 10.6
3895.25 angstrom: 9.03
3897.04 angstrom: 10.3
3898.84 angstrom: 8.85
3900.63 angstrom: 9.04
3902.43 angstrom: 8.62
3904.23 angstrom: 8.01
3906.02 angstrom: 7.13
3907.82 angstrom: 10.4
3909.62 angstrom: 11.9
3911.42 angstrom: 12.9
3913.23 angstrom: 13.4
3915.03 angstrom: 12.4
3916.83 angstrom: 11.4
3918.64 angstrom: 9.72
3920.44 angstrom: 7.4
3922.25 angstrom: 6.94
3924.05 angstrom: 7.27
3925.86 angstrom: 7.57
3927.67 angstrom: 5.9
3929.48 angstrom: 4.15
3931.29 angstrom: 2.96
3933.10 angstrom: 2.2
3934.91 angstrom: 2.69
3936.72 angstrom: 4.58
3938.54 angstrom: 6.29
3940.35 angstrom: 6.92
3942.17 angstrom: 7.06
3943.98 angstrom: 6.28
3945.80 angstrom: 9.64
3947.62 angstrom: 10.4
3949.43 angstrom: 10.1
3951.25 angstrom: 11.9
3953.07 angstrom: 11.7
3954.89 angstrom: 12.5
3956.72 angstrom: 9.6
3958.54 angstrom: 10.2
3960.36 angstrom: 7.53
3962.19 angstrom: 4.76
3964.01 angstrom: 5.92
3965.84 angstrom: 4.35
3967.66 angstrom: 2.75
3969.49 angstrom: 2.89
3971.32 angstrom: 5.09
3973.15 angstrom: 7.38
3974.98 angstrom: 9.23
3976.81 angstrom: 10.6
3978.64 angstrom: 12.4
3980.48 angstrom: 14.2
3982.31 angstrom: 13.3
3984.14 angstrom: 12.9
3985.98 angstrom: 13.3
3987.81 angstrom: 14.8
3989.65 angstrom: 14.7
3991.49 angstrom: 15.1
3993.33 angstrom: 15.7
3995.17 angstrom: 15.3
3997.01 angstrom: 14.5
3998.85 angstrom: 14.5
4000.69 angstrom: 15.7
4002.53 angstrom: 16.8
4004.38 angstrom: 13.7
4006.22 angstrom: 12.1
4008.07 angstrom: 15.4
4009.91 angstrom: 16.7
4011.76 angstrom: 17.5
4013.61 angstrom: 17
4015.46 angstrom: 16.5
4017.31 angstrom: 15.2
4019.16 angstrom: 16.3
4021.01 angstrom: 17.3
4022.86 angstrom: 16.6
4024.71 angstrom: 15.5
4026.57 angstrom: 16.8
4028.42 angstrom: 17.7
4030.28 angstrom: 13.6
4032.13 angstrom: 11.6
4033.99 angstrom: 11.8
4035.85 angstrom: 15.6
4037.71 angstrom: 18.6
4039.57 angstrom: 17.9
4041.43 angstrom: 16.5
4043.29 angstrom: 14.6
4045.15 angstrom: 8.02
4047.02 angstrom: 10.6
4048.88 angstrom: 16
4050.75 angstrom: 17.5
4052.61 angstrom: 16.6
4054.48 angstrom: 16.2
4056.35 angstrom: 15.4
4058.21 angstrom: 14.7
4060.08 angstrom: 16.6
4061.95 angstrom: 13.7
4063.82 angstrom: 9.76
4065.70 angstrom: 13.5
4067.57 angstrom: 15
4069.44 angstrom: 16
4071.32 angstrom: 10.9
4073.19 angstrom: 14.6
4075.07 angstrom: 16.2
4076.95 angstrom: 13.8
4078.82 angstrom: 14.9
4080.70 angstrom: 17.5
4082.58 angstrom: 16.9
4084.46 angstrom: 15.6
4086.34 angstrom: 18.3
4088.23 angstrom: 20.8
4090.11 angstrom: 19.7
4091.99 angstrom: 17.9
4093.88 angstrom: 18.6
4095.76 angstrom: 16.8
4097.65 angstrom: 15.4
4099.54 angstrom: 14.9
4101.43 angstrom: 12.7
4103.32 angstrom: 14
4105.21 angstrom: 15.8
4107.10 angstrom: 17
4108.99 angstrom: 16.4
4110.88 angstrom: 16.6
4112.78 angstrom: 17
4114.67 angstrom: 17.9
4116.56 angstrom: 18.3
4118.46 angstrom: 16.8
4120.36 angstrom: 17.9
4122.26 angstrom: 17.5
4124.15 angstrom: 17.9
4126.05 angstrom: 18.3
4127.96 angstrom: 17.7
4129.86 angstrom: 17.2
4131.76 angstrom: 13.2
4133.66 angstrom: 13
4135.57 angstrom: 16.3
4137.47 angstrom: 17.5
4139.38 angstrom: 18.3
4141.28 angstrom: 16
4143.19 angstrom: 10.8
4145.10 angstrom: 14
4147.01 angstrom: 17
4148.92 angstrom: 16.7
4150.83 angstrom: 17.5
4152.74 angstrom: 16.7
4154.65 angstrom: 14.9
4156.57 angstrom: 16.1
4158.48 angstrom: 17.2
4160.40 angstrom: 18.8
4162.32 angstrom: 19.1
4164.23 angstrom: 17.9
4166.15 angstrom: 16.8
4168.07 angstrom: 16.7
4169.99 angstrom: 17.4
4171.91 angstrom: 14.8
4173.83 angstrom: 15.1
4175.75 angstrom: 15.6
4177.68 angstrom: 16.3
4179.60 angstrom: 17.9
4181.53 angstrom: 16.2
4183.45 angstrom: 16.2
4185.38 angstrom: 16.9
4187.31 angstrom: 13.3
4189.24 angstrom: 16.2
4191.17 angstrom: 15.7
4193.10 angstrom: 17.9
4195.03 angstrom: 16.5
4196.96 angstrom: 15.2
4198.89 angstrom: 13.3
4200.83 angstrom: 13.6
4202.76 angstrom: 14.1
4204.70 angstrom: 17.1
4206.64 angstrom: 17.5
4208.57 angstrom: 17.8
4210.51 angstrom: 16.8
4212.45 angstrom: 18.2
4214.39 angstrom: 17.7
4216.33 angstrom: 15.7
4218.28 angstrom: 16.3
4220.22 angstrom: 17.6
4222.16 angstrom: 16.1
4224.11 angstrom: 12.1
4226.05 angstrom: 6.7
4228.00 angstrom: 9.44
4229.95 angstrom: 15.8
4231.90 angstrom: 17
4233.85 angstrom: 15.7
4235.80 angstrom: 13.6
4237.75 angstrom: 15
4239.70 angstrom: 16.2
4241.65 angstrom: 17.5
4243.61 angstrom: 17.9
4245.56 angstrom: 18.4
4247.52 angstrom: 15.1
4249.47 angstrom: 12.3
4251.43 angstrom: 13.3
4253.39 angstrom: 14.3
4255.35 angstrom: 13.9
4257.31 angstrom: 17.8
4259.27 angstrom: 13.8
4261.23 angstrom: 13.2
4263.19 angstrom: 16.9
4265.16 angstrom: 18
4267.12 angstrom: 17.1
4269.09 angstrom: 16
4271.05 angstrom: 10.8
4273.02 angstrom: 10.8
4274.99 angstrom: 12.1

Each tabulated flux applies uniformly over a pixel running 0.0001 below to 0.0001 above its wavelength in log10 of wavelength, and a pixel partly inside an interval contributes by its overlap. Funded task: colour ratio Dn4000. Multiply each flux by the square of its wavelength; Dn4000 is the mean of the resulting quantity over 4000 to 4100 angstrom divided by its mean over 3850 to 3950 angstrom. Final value 2.09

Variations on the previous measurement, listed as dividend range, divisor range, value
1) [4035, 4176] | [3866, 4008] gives 1.85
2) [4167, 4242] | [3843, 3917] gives 2.07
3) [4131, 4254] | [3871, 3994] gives 2.02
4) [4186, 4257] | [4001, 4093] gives 1.08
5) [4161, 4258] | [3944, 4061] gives 1.32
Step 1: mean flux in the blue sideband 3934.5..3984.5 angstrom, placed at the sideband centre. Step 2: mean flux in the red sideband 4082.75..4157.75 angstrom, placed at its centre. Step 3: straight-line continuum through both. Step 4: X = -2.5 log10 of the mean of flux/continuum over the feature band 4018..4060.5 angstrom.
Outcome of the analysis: -0.23 mag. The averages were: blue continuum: 8.34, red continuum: 16.5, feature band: 15.3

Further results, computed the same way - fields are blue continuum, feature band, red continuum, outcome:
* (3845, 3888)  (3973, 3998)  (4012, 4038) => 0.041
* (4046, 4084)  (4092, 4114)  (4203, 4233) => -0.075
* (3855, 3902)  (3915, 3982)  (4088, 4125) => 0.367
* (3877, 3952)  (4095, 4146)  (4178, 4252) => -0.215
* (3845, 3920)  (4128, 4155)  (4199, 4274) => -0.169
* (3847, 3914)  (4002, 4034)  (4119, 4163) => -0.214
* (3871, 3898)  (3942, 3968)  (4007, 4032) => 0.409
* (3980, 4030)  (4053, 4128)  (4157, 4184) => 0.001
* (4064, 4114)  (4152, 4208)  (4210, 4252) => -0.053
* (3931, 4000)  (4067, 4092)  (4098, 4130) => -0.086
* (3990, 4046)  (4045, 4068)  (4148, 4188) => 0.098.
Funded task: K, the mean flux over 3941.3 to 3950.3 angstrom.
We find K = 8.71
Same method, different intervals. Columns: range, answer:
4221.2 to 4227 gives 11.6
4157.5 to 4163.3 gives 18.4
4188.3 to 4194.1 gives 16.6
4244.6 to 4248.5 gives 16.7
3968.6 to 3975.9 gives 6.16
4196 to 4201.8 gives 14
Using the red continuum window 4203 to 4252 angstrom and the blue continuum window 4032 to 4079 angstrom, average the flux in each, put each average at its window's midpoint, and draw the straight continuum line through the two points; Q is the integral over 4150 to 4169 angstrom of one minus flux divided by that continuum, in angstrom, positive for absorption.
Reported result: -2.6 angstrom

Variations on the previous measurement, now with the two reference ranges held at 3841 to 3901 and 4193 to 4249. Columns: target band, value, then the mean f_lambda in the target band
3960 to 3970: 5.5 angstrom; 4.62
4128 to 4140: -2.0 angstrom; 16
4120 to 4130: -3.1 angstrom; 17.8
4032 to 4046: -3.3 angstrom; 14.5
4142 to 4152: -0.9 angstrom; 15.3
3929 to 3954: 7.2 angstrom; 6.98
